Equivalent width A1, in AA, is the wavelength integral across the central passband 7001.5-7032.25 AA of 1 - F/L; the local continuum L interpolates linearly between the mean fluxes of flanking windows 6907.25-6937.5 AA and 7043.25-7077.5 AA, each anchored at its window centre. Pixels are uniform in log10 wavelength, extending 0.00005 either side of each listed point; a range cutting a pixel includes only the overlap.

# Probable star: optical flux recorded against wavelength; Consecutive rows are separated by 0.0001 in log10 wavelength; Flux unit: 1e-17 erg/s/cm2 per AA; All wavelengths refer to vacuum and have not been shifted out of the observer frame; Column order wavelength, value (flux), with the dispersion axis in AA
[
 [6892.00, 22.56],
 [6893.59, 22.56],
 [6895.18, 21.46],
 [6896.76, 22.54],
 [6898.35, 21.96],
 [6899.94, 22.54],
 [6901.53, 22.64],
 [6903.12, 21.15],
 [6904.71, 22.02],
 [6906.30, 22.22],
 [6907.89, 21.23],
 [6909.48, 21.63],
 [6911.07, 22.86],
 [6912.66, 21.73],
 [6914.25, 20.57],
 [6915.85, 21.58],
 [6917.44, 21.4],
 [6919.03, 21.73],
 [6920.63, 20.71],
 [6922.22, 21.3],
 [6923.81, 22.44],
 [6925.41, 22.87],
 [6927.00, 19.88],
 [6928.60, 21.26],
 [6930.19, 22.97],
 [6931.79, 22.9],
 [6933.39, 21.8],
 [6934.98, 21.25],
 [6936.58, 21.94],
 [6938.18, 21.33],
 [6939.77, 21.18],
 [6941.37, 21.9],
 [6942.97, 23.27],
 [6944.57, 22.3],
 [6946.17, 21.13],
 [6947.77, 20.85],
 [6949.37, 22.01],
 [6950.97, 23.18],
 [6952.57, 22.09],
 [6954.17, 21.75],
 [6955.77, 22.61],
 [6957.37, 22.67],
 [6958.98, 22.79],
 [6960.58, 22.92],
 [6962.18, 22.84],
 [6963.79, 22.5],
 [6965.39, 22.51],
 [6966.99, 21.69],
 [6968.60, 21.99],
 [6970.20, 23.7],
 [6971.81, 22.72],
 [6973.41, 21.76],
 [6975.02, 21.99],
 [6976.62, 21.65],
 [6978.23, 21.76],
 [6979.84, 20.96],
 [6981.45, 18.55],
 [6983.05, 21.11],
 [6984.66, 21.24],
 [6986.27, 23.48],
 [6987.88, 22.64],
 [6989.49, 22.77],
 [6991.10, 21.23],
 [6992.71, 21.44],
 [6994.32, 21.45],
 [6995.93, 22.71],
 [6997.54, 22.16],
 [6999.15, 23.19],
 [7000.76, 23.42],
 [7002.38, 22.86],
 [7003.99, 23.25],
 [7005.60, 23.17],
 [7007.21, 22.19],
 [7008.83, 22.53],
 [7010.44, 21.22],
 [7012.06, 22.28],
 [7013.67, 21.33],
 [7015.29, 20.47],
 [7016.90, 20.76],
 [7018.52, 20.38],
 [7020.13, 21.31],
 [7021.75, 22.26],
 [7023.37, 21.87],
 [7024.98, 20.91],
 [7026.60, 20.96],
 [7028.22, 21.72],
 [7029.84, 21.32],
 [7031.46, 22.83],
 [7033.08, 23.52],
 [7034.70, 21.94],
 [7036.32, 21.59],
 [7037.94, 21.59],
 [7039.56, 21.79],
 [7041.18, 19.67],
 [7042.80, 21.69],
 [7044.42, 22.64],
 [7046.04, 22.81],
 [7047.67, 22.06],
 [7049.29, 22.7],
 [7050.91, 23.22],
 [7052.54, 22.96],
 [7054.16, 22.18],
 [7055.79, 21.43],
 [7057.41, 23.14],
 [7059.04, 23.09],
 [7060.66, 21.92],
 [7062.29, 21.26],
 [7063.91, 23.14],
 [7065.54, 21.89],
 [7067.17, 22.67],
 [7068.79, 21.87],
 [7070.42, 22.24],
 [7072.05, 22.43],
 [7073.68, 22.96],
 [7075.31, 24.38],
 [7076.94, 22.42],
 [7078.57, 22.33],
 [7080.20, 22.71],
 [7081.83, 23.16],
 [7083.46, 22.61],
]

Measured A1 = 0.7 AA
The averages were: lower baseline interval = 21.7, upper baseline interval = 22.5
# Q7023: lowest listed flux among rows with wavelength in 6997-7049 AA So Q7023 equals 19.67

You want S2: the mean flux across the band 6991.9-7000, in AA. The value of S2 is 22.2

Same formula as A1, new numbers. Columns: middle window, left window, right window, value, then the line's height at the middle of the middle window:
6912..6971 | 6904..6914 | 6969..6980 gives 0.1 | 22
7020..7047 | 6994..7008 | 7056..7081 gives 1.0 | 22.7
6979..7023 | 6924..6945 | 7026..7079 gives 0.5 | 22.1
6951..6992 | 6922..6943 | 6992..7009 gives 0.3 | 22.3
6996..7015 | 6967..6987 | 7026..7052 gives -0.5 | 21.9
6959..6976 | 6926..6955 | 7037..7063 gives -0.4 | 21.9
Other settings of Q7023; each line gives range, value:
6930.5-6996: 18.55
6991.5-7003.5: 21.44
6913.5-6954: 19.88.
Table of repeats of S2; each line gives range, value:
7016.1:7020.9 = 20.8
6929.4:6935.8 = 22.2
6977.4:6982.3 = 20.4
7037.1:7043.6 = 21.2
